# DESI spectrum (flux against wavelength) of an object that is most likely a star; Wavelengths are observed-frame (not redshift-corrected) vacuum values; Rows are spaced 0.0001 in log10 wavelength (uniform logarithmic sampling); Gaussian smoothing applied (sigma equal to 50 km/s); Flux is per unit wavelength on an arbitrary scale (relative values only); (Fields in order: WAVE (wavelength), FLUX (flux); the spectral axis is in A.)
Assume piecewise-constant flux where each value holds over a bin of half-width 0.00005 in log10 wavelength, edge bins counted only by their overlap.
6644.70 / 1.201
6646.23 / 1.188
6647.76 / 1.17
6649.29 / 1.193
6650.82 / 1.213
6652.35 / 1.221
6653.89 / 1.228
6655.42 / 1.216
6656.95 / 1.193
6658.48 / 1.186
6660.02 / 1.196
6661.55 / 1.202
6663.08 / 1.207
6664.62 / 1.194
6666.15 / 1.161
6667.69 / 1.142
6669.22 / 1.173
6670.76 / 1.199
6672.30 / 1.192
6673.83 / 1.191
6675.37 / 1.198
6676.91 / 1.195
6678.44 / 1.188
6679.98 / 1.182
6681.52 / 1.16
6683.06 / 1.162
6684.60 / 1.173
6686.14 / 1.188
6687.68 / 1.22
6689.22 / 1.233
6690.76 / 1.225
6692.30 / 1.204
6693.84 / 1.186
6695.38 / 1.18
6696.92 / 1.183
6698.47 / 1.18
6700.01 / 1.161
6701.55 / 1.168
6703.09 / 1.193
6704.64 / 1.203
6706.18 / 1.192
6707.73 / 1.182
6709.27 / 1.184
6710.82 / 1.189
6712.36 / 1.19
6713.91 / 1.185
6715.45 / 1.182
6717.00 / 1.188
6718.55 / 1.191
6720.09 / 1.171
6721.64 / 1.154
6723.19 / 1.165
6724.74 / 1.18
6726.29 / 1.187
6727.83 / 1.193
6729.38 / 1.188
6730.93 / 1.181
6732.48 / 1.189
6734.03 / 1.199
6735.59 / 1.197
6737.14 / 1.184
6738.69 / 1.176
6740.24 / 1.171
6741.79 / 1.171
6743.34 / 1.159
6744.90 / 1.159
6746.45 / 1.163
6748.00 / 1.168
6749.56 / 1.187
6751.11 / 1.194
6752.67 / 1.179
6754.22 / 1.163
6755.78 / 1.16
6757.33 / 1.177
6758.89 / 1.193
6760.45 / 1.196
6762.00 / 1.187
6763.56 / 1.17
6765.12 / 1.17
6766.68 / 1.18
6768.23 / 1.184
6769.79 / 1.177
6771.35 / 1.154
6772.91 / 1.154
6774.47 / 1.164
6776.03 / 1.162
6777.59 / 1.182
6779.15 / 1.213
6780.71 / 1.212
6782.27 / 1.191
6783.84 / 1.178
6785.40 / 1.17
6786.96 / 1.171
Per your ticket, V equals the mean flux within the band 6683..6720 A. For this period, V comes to 1.19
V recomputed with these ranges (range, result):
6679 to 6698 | 1.19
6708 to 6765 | 1.18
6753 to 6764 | 1.18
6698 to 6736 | 1.18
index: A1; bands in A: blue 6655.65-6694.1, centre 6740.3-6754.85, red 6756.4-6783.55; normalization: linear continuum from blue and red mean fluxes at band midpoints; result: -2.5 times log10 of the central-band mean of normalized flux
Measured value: 0.01 mag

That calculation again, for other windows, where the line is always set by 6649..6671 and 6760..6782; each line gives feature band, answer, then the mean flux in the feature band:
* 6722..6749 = 0.01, 1.18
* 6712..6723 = 0.01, 1.18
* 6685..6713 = 0.00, 1.19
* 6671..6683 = 0.01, 1.19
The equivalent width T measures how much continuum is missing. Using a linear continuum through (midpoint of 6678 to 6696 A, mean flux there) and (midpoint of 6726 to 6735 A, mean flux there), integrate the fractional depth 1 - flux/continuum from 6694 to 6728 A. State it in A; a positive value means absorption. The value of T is 0.3 A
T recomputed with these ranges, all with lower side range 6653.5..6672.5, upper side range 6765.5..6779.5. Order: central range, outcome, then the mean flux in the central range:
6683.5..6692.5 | -0.1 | 1.21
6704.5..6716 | 0.0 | 1.19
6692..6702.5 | 0.1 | 1.18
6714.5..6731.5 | 0.0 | 1.18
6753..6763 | 0.0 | 1.18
